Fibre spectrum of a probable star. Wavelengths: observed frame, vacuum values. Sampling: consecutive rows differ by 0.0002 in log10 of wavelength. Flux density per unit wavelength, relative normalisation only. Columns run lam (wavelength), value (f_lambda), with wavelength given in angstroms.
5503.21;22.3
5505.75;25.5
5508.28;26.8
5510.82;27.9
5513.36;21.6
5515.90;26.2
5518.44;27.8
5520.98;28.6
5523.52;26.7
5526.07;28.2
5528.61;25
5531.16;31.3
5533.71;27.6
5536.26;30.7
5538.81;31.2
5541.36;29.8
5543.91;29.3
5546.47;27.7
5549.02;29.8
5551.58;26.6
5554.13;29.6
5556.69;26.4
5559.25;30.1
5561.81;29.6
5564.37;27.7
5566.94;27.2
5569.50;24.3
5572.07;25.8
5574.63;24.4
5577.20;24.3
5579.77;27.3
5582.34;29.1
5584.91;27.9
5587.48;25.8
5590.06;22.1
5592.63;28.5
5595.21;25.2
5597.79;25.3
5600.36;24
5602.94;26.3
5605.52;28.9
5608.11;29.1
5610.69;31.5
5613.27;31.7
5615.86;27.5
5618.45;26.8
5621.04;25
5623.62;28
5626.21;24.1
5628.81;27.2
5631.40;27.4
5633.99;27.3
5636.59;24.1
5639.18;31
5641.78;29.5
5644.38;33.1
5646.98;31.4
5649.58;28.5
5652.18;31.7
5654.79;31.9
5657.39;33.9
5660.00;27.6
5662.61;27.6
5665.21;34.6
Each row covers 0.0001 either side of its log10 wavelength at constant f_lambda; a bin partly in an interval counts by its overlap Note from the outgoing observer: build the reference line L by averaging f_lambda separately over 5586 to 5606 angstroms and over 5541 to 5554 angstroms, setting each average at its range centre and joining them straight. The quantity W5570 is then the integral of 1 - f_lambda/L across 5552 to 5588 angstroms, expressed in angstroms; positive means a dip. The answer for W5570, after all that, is 0.2 angstroms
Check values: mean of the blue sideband 28.7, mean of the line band 27.1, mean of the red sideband 25.7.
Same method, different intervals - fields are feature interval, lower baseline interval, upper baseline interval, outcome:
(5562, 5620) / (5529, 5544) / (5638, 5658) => 6.9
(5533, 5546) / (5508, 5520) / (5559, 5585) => -1.6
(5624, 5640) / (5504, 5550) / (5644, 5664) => 1.8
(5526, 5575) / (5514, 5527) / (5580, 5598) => -2.4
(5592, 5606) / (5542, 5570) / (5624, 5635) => 0.6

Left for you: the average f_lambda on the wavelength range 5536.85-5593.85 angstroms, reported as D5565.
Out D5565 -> 27.5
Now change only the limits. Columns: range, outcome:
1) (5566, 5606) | 26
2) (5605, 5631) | 27.9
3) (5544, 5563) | 28.6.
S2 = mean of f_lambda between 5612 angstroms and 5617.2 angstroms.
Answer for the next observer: 29.5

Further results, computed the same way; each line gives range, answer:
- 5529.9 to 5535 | 29.4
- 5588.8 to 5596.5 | 25.3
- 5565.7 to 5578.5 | 25.2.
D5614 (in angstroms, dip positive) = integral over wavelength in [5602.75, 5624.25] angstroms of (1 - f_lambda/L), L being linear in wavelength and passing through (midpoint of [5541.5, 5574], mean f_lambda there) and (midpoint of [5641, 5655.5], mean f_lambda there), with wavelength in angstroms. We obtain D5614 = 0.99 angstroms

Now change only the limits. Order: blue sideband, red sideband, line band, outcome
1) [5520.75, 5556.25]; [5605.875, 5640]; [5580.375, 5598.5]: 1.1 angstroms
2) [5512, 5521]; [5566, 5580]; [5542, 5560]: -2.1 angstroms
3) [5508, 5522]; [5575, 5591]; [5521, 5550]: -2.8 angstroms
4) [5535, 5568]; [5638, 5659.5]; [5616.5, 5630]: 1.9 angstroms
